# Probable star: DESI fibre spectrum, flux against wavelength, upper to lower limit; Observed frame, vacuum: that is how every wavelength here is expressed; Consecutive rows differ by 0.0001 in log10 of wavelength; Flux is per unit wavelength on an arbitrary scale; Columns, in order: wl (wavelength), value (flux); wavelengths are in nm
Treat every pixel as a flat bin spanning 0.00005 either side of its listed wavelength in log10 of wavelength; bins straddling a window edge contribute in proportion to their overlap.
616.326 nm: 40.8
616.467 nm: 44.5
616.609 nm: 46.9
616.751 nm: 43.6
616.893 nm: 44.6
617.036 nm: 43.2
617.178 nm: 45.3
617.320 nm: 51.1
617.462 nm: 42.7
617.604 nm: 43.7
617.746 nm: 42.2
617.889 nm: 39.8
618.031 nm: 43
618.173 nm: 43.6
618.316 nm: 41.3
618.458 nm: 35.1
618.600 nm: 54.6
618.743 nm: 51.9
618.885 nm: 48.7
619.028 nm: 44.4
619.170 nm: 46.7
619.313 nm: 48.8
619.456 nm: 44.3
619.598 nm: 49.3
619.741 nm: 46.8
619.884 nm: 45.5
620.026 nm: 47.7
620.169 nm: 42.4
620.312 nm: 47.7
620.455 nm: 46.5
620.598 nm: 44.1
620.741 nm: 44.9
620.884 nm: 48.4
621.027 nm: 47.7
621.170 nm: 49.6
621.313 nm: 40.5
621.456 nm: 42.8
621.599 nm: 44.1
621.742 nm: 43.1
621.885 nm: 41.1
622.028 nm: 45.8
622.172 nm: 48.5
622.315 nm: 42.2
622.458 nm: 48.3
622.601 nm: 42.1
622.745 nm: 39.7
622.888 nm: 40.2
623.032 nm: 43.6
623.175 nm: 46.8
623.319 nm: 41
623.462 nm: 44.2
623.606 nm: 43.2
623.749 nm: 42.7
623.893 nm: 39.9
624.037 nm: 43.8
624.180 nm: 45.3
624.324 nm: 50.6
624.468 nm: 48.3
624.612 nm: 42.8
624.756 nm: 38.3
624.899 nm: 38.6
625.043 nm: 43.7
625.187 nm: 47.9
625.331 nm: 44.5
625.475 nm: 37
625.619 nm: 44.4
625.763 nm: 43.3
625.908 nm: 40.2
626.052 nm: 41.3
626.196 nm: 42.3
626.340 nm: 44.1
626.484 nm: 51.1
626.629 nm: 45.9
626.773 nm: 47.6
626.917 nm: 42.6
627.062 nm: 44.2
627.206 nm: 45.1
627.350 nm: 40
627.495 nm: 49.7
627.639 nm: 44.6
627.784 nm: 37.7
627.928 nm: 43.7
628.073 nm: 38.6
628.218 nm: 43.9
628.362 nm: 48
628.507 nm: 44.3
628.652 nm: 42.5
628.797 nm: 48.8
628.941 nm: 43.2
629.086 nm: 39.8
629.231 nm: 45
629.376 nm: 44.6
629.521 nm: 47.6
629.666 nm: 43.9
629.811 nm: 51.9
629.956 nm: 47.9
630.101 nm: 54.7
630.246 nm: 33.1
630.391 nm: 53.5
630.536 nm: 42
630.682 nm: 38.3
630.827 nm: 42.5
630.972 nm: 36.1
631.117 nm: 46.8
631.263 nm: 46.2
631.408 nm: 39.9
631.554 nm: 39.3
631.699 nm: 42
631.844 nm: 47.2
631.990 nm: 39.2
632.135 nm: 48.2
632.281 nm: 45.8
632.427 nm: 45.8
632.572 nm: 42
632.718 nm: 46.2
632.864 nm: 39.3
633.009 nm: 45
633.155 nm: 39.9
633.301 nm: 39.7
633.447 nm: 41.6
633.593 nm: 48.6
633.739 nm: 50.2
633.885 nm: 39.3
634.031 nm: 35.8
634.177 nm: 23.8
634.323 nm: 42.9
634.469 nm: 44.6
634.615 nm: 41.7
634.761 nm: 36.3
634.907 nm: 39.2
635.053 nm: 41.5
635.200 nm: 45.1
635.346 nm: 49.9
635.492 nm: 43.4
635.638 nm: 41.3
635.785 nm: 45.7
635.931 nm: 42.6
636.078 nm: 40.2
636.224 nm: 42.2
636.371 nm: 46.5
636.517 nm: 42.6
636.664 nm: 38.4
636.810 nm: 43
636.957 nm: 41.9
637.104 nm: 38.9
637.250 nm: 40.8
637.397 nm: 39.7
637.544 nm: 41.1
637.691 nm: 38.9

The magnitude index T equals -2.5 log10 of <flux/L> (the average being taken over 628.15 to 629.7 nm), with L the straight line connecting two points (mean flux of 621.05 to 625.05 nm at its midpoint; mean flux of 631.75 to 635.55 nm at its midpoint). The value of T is -0.04 mag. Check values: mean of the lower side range 43.7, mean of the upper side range 42.4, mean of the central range 44.7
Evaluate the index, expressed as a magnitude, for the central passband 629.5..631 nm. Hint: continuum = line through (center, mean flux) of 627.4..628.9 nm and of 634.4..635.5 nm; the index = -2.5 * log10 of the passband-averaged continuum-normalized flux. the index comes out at -0.03 mag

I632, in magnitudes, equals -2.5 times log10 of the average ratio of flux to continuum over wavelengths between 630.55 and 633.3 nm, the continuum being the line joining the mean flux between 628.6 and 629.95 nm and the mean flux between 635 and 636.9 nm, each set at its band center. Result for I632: 0.05 mag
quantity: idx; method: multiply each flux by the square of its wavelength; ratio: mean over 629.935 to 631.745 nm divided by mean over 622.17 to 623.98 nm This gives 1.03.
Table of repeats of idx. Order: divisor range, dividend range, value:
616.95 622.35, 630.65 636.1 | 0.98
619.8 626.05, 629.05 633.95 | 1.03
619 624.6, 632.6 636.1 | 0.97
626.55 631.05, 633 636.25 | 0.96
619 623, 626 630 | 1.01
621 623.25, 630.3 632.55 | 1.01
